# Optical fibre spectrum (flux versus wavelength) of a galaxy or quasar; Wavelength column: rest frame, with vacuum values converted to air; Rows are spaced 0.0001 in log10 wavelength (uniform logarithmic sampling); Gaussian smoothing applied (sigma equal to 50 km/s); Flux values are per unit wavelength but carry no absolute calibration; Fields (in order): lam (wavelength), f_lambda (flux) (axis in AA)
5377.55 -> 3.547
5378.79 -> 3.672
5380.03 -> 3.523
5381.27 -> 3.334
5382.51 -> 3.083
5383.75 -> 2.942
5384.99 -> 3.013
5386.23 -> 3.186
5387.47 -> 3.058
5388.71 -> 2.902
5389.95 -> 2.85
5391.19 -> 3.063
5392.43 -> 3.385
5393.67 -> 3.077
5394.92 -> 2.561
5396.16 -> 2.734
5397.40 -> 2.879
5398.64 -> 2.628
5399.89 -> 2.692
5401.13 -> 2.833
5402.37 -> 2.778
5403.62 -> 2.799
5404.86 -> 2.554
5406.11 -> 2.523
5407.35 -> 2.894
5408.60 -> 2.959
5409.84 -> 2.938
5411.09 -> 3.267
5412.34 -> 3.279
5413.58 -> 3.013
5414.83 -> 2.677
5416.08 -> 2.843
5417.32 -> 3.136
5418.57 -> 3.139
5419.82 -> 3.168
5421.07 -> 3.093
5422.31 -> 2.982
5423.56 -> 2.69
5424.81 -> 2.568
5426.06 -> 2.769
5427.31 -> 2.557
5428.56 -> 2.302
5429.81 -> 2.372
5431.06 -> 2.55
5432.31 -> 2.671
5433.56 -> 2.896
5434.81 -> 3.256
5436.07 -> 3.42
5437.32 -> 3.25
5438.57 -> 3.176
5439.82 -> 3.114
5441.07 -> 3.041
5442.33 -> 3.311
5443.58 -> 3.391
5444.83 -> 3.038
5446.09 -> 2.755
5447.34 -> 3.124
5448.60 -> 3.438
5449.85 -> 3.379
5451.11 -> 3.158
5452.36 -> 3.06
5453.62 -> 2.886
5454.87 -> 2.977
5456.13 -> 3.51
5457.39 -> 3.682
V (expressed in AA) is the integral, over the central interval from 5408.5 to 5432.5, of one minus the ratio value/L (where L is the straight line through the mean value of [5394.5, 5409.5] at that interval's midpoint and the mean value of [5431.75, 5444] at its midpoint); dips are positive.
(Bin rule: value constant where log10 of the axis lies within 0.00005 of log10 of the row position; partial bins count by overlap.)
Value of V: 0.8 AA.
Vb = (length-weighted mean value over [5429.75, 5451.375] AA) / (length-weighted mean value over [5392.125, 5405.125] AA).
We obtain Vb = 1.10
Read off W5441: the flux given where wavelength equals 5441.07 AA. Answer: 3.041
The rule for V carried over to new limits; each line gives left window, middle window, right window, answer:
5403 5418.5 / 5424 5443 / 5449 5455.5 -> 0.87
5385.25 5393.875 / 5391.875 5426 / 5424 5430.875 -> -1.32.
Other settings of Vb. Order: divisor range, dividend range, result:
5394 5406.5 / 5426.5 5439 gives 1.05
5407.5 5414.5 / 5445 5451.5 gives 1.03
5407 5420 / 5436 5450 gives 1.05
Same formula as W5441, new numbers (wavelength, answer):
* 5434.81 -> 3.256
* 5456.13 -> 3.51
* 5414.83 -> 2.677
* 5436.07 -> 3.42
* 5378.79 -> 3.672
